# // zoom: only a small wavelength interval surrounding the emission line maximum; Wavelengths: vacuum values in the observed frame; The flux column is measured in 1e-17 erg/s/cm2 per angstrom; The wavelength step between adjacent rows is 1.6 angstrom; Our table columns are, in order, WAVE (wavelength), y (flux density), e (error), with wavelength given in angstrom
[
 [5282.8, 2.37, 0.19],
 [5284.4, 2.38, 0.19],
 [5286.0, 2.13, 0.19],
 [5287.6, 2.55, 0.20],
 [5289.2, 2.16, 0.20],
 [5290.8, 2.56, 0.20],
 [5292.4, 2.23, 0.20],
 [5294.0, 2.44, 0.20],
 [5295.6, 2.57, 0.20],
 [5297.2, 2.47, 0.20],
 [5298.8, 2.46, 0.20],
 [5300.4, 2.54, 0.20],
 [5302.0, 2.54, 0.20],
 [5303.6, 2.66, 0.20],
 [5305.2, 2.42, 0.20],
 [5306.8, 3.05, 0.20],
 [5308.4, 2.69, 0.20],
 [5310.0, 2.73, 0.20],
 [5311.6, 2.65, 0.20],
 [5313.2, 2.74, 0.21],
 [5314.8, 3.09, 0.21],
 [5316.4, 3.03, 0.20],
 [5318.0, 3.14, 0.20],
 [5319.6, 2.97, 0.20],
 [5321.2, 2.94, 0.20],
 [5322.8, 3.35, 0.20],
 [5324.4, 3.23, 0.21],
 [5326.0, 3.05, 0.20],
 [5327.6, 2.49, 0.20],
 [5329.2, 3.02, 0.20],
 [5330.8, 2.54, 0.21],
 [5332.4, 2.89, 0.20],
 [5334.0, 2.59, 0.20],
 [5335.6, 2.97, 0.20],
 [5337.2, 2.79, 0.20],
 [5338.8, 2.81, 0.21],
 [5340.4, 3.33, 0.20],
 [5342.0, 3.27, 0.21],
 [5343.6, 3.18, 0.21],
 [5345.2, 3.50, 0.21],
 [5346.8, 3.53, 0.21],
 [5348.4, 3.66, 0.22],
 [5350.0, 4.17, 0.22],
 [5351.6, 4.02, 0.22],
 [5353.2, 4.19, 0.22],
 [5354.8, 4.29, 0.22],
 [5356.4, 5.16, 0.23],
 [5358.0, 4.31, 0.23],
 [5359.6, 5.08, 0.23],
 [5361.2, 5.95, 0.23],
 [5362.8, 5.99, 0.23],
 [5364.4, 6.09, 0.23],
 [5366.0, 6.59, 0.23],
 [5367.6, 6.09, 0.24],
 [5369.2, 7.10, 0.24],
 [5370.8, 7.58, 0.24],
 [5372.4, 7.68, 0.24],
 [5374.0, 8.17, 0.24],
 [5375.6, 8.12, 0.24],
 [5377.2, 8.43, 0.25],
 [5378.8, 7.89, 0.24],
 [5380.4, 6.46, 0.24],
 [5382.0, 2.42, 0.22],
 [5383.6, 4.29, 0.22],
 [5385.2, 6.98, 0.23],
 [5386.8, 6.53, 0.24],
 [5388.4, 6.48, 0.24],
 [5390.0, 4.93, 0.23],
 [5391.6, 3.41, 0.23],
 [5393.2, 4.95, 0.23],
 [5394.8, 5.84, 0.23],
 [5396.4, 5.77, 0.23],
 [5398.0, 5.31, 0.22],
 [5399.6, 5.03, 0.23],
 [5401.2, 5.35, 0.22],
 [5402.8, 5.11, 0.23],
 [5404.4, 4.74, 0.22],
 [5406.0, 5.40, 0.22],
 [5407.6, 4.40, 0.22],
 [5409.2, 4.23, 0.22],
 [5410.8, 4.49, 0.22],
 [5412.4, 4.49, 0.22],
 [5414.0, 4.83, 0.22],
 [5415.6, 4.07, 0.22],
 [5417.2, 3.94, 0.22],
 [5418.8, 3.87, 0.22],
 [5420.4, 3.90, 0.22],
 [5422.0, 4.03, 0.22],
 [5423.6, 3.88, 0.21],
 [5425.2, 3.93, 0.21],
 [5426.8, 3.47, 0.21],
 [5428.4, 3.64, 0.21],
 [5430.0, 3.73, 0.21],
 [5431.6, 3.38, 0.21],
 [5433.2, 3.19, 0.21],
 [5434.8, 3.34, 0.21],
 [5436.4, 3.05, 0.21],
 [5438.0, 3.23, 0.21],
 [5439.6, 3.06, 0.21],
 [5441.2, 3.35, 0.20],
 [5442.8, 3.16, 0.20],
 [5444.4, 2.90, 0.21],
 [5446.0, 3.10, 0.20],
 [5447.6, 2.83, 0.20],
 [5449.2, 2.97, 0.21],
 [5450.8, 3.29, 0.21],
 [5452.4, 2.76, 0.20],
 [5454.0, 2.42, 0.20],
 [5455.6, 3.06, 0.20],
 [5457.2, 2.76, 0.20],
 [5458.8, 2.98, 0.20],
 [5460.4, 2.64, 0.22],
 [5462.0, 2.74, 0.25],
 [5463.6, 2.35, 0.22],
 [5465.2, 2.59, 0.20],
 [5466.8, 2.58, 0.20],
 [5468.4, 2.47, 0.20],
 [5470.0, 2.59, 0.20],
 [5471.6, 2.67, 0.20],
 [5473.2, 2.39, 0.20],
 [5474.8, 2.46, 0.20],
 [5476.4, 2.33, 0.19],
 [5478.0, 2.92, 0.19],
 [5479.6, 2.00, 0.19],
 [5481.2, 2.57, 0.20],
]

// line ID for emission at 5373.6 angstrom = C IV 1549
